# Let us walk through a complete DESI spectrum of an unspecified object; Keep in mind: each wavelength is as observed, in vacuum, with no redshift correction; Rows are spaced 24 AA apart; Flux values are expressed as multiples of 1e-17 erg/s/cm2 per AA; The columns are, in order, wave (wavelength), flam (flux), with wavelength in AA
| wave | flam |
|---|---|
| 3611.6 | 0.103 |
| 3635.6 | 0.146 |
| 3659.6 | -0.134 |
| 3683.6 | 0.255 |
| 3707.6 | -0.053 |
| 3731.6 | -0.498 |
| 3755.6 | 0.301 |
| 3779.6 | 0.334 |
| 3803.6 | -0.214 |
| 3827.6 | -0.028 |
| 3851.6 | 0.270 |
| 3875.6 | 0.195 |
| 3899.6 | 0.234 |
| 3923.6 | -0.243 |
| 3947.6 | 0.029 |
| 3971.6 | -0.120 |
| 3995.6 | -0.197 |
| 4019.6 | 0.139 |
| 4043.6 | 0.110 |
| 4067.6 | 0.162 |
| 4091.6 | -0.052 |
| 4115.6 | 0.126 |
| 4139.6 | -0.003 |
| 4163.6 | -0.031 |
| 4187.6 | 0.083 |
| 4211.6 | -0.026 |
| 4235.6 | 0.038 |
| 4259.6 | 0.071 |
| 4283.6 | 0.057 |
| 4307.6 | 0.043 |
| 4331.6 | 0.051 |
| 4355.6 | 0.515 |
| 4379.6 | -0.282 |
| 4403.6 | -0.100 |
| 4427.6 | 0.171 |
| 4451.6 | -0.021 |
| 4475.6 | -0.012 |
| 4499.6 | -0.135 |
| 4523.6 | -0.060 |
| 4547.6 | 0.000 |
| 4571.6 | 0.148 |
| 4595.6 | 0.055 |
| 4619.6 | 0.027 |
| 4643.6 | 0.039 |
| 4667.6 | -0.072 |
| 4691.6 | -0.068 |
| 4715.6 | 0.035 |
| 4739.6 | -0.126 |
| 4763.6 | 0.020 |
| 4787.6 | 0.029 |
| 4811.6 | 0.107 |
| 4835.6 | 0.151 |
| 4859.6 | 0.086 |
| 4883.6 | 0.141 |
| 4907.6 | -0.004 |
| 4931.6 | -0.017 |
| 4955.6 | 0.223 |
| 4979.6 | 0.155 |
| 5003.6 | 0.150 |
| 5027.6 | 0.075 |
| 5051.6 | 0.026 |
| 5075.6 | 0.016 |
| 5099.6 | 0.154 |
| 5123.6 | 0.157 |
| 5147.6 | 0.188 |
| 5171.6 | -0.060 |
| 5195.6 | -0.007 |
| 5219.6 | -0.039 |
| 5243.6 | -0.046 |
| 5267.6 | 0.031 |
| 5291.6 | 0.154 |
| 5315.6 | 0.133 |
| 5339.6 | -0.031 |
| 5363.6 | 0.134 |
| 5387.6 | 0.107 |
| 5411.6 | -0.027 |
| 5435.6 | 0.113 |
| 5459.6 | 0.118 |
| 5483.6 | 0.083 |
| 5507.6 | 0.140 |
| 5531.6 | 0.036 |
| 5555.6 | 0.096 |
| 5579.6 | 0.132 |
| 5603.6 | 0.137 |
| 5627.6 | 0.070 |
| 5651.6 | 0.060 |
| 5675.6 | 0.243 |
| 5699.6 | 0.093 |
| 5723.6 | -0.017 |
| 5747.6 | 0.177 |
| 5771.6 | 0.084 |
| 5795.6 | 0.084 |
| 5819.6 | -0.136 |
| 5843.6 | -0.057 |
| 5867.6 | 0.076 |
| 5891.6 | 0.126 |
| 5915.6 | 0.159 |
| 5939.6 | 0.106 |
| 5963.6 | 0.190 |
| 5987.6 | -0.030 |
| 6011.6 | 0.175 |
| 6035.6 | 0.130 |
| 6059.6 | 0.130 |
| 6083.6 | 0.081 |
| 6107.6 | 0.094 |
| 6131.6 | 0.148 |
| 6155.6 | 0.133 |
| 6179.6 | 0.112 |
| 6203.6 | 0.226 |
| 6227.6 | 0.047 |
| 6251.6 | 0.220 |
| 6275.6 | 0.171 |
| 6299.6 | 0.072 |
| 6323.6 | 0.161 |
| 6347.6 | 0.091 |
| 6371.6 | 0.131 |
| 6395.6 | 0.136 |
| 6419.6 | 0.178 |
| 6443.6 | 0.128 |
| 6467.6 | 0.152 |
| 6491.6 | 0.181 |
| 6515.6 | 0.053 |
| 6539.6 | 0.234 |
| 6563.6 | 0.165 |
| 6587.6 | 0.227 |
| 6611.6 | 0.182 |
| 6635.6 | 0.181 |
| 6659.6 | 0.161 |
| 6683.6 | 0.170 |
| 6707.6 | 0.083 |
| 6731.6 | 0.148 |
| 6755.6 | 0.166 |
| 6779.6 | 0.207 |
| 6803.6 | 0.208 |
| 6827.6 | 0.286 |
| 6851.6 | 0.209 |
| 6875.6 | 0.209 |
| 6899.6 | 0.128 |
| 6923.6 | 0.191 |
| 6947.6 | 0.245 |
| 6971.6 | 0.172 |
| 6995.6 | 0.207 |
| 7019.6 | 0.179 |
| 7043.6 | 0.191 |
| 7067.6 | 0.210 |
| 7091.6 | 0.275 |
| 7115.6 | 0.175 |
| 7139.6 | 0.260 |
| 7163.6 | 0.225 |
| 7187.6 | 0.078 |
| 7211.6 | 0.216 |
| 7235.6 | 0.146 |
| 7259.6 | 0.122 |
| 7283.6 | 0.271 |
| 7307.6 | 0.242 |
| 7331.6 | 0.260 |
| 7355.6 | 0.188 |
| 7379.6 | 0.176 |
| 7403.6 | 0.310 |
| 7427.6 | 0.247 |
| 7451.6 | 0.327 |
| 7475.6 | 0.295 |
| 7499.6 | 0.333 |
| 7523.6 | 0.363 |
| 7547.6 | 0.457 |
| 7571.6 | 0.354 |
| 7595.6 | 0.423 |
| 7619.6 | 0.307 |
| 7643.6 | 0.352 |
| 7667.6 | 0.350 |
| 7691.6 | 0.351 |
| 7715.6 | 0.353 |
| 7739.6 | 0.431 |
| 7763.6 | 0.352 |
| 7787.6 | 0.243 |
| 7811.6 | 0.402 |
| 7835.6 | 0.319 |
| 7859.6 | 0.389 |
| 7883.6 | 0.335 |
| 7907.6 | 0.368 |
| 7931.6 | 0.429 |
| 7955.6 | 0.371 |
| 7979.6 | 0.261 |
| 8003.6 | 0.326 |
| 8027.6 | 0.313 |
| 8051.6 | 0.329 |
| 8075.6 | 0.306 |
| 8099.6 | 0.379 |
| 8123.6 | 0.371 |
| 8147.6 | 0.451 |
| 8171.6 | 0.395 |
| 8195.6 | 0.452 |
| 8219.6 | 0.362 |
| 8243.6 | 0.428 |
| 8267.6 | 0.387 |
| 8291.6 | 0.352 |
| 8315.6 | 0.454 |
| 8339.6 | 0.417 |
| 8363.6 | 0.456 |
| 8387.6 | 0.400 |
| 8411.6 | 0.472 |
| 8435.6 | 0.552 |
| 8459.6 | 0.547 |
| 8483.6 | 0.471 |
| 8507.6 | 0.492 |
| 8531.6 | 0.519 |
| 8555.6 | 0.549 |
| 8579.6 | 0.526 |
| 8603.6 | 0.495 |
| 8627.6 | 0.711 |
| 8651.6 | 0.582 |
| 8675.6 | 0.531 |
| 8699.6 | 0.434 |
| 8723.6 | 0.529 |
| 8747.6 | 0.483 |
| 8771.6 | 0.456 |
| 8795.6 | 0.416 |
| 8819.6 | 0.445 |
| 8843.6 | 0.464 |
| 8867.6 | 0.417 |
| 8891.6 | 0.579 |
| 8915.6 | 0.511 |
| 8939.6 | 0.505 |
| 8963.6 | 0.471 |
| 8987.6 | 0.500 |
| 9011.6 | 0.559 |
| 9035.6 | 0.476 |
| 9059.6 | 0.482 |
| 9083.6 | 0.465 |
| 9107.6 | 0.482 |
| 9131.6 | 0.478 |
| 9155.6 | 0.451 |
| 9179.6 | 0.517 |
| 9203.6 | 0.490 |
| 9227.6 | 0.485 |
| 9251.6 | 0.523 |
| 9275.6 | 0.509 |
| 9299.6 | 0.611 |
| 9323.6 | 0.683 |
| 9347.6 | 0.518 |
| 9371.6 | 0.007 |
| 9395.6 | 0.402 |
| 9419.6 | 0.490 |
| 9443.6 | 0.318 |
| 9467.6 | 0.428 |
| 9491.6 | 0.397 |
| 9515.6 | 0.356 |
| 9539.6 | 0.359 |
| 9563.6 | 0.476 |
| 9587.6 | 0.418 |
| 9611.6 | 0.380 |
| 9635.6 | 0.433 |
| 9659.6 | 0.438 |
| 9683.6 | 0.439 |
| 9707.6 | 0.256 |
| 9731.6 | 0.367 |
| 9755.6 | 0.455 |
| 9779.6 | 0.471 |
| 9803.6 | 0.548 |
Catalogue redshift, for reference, 0.87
